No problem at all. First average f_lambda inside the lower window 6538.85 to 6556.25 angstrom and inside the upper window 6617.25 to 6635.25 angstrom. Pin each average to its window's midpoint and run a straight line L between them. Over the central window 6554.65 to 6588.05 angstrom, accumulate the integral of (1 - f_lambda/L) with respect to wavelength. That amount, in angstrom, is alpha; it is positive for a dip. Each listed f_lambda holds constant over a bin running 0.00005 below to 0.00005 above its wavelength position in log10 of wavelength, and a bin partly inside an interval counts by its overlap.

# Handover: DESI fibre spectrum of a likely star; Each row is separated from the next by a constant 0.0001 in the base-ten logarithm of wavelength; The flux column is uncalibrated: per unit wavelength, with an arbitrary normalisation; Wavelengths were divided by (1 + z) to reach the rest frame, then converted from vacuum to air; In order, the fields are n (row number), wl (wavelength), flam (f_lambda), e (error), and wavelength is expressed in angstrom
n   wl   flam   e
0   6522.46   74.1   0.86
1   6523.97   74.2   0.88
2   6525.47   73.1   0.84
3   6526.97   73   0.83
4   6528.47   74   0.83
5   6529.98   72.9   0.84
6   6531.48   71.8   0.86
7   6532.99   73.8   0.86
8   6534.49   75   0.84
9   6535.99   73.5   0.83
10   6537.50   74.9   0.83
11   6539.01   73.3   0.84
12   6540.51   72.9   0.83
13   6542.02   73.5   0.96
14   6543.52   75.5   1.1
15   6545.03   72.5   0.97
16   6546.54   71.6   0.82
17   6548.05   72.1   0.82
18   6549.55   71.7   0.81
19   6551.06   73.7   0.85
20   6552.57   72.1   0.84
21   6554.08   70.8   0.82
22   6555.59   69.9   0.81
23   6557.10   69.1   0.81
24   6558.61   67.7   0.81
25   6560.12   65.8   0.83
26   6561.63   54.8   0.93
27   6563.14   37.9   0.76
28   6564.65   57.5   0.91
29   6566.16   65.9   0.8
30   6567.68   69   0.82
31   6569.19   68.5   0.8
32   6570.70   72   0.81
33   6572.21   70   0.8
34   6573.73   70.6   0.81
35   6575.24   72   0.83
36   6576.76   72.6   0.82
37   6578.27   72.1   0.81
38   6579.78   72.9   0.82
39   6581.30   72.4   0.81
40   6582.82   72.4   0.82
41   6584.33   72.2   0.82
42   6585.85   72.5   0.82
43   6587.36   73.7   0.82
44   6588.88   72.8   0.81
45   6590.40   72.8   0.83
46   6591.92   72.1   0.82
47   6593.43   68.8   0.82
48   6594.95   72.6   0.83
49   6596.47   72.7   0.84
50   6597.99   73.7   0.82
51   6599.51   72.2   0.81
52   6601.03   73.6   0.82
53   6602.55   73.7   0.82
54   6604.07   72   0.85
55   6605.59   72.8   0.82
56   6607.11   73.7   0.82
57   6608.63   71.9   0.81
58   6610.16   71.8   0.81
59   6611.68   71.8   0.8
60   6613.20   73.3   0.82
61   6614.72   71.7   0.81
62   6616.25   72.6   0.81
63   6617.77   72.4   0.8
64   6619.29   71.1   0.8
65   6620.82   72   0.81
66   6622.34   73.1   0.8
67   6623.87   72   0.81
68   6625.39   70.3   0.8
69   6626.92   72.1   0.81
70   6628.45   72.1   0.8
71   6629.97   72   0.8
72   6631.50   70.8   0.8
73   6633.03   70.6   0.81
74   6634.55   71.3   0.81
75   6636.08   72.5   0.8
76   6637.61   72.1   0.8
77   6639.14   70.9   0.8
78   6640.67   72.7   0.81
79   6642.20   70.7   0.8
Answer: 2.0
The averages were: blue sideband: 72.5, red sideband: 71.7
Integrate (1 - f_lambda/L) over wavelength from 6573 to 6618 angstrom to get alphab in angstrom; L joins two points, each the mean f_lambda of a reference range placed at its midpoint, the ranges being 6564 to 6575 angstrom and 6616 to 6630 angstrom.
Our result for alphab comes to -1.6 angstrom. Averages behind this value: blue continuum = 67.9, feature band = 72.4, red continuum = 72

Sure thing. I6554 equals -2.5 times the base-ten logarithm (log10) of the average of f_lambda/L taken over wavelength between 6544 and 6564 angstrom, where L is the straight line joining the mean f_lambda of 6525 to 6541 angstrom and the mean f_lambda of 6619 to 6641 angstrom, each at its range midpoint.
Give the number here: 0.10 mag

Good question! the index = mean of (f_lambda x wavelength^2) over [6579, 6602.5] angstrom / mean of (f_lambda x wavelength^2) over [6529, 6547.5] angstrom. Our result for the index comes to 1.00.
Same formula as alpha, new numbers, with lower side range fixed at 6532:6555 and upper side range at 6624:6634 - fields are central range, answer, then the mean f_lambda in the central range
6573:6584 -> 0.0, 72.2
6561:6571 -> 1.7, 60.4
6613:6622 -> -0.1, 72.2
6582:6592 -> -0.1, 72.7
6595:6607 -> -0.2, 73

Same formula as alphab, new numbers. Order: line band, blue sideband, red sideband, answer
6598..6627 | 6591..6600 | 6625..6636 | -0.26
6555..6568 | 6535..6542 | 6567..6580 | 1.87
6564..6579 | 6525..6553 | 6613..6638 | 0.74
